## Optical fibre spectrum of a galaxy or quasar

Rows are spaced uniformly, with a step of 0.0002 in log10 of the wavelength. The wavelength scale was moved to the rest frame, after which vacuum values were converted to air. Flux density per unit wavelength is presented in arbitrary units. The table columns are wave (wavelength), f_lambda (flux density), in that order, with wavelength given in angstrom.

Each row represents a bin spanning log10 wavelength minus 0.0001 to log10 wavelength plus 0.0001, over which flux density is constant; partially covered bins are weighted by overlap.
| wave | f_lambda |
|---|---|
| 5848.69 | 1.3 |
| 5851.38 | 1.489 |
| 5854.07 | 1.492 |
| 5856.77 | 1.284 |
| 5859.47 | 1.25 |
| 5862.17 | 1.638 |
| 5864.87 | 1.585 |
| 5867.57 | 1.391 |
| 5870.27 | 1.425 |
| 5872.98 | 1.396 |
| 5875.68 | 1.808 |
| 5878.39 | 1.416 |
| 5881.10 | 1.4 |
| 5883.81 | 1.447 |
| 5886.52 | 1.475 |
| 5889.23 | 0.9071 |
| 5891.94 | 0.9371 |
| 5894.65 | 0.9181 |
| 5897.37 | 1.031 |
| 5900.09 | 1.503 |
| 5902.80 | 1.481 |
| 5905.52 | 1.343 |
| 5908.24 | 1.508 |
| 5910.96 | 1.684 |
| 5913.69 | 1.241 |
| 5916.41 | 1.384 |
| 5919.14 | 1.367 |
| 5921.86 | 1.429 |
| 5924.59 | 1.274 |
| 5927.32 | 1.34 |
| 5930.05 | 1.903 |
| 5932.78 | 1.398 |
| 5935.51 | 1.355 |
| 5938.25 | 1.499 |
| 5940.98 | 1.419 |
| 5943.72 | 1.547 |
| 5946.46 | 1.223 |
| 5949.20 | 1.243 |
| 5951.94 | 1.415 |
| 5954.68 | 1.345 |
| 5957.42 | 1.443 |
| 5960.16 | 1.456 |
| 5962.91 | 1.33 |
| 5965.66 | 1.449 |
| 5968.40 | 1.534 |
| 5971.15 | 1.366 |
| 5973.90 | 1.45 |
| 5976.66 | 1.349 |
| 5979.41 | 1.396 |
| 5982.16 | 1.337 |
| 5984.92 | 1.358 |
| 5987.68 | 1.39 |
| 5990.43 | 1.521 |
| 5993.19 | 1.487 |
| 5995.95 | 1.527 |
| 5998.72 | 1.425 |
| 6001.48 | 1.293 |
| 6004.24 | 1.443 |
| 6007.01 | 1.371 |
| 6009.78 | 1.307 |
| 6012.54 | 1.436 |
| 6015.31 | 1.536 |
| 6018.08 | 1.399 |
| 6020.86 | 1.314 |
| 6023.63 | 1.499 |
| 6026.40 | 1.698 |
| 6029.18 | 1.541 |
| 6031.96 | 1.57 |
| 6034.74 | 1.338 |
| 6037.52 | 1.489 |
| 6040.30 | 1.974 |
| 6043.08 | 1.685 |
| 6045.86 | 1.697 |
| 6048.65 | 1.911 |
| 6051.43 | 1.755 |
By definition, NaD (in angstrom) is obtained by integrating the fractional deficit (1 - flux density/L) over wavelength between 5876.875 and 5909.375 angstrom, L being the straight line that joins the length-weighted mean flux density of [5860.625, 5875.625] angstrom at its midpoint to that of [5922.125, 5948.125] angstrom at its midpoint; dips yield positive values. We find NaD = 4.4 angstrom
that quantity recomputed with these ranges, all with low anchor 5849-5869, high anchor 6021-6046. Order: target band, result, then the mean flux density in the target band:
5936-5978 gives 3.3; 1.4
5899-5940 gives 1.3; 1.45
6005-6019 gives 1.4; 1.41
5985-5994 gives 0.6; 1.45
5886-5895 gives 2.6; 1.04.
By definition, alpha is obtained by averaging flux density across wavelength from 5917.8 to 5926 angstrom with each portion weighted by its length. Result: 1.36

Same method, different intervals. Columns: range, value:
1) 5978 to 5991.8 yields 1.4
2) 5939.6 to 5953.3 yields 1.37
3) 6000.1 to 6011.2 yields 1.35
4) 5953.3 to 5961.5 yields 1.42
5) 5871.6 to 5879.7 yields 1.54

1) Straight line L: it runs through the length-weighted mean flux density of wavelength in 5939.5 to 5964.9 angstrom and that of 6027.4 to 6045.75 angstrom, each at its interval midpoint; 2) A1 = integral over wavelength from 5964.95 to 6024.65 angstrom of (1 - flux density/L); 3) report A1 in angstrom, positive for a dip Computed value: 3.1 angstrom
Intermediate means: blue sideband 1.38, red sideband 1.61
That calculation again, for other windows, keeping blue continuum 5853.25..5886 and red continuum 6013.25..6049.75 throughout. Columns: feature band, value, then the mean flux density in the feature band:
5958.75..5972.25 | 0.9 angstrom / 1.43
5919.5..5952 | 2.0 angstrom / 1.42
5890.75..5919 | 3.4 angstrom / 1.31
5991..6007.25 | 1.3 angstrom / 1.43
